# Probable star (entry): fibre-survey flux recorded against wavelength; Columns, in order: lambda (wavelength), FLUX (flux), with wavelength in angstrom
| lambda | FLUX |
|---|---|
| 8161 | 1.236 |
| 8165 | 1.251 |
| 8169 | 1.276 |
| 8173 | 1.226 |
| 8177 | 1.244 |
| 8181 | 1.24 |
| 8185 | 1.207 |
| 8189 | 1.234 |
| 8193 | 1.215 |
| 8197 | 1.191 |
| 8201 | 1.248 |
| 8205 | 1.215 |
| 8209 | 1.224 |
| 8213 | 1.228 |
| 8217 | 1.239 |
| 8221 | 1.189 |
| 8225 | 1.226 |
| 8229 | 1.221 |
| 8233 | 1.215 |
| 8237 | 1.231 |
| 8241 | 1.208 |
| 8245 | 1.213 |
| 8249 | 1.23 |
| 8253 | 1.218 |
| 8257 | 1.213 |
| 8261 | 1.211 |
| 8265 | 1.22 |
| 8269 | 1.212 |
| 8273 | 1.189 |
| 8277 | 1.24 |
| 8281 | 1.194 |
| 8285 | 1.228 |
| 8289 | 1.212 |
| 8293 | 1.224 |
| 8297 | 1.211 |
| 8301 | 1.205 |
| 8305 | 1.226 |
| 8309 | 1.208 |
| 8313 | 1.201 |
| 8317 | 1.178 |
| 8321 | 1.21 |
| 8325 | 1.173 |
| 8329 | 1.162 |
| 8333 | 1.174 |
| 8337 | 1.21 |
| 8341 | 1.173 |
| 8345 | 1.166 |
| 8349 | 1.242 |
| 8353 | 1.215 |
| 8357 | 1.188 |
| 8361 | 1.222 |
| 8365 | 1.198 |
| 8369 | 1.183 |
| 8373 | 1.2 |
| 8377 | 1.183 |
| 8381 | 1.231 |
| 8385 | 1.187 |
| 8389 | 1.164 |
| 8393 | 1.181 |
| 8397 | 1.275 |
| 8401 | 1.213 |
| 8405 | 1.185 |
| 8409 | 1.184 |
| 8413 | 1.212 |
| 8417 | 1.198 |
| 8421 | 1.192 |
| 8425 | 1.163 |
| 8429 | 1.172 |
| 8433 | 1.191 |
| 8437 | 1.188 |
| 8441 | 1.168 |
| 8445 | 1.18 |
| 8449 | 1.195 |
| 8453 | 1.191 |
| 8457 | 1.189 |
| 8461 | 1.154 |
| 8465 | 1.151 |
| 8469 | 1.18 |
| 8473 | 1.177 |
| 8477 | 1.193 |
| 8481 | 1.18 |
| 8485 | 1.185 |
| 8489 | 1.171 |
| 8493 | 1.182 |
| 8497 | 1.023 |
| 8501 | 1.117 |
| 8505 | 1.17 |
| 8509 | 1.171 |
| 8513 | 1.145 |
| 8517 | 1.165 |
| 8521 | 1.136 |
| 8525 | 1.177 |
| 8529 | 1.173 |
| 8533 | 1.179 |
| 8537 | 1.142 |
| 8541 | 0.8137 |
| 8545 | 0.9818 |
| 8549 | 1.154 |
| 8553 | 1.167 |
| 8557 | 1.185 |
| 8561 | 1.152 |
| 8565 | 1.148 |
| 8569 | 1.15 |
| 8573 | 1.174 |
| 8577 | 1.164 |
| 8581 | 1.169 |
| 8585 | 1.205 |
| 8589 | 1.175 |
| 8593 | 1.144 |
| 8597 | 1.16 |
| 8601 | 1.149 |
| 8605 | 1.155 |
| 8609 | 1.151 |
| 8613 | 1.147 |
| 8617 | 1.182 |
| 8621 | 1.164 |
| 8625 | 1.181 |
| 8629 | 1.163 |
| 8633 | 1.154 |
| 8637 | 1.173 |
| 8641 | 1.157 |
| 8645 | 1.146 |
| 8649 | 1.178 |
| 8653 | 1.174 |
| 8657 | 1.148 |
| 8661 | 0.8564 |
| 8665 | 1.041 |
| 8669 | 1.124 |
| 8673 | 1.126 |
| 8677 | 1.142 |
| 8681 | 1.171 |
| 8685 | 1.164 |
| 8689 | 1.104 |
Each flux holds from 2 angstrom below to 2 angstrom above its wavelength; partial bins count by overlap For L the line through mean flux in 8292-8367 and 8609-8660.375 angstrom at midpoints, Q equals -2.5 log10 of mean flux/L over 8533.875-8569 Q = 0.07 mag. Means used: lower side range 1.2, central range 1.1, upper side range 1.16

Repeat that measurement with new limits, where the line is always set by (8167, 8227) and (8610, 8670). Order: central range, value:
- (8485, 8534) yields 0.01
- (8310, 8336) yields 0.01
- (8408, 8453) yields -0.01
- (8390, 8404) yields -0.03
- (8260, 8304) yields 0.00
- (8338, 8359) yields 0.00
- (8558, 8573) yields -0.01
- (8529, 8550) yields 0.09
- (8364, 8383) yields -0.01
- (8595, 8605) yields -0.01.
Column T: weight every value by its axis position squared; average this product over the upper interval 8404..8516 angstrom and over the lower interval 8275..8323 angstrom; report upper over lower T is 1.00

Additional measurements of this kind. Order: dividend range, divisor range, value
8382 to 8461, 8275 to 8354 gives 1.02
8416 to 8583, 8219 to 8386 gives 1.00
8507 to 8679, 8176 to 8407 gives 1.01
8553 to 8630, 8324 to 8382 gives 1.03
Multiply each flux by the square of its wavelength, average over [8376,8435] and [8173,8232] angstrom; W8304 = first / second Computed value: 1.0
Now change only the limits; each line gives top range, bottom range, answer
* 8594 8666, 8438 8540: 1.01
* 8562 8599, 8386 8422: 1.01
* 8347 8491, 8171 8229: 1.03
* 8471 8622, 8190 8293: 1.01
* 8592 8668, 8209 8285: 1.02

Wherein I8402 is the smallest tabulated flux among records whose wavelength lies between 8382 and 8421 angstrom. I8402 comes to 1.164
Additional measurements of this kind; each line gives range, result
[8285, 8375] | 1.162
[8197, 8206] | 1.191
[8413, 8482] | 1.151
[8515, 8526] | 1.136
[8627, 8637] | 1.154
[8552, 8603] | 1.144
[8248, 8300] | 1.189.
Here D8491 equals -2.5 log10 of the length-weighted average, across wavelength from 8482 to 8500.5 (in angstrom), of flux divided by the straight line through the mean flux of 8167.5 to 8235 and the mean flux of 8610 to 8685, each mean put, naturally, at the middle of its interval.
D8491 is 0.03 mag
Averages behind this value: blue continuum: 1.23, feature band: 1.14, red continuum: 1.14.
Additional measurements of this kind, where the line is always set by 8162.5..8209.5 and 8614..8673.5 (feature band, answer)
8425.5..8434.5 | 0.00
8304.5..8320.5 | 0.00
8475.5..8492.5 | -0.01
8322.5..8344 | 0.02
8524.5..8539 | -0.01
